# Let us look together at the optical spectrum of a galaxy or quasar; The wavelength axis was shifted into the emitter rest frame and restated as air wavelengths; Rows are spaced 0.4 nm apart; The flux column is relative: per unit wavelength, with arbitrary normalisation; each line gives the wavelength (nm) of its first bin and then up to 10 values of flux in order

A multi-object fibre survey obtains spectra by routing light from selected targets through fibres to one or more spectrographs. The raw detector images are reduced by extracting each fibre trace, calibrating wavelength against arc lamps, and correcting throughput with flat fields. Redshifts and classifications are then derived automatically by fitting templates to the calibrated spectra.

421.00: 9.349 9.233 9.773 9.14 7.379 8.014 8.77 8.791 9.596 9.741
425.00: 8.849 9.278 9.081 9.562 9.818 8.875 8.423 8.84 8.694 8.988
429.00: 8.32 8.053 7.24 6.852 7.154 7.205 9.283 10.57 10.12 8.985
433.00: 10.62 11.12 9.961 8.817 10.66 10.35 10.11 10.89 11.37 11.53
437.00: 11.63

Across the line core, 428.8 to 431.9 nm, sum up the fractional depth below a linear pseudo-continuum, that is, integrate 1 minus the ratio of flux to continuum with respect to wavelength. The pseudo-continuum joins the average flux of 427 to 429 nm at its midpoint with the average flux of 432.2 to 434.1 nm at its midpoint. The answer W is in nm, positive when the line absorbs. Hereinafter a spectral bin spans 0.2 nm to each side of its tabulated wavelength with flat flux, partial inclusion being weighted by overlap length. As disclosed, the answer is 0.45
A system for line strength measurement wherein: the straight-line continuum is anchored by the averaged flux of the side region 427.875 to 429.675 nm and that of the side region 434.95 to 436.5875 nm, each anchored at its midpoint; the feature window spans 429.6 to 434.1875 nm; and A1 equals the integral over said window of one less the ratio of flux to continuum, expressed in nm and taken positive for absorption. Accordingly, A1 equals 0.27 nm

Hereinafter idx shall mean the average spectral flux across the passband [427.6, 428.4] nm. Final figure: 8.77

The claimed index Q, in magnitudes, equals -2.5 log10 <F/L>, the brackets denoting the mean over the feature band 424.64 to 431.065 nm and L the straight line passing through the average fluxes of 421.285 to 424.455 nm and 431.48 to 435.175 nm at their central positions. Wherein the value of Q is 0.11 mag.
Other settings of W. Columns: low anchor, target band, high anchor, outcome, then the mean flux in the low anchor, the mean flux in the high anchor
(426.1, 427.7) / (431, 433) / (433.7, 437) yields 0.08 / 9.12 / 10.5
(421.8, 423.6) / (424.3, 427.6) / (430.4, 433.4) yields -0.17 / 8.49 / 9.27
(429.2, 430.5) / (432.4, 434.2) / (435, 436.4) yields -0.13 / 7.36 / 10.7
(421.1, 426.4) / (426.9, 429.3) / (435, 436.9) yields 0.26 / 9.02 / 10.9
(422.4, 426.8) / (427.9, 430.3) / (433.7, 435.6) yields 0.34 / 8.99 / 9.98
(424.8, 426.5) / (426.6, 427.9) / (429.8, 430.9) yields -0.06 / 9.23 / 7.06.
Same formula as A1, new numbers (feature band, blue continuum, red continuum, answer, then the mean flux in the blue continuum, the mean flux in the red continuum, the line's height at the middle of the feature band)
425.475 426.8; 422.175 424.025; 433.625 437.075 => -0.08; 8.37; 10.6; 8.91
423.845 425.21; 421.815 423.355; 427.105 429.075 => -0.13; 8.43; 8.68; 8.52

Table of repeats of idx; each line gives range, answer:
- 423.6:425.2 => 9.24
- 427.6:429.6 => 8.58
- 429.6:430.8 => 7.08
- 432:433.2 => 9.91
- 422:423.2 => 8.18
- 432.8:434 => 10.6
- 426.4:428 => 8.99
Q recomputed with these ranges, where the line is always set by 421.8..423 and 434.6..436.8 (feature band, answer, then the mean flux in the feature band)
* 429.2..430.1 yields 0.277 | 7.56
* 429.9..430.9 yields 0.368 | 7.05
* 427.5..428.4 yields 0.087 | 8.73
